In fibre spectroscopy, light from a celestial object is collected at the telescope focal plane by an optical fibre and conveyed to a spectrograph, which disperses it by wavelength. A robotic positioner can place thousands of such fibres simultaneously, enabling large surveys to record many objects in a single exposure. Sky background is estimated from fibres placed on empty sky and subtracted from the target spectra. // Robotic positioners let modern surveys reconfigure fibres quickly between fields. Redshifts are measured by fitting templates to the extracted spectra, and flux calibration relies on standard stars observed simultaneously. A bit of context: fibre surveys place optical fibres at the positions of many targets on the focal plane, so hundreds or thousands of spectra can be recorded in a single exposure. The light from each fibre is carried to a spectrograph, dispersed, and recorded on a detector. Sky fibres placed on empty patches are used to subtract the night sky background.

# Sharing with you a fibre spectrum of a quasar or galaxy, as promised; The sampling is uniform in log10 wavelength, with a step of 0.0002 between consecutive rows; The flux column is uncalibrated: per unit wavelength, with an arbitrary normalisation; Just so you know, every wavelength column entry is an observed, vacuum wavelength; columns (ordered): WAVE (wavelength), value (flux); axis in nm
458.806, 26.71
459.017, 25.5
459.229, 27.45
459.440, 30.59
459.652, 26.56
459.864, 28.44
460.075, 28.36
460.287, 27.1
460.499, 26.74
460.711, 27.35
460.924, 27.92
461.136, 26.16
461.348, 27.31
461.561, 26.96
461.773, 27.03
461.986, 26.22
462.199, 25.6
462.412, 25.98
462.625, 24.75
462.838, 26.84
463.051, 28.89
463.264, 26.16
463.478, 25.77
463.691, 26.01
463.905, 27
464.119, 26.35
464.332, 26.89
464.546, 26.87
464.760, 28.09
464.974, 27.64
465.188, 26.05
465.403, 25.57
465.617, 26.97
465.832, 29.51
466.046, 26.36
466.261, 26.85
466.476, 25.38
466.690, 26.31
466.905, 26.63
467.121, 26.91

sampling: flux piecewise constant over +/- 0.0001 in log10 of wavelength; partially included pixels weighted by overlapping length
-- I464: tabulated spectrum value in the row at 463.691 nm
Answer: 26.01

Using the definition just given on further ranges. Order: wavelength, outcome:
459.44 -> 30.59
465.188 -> 26.05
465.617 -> 26.97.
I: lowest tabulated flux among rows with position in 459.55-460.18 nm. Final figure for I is 26.56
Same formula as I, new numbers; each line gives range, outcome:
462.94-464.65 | 25.77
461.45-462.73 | 24.75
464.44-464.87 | 26.87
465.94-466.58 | 25.38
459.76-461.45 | 26.16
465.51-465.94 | 26.97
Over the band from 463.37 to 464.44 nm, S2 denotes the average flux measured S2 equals 26.4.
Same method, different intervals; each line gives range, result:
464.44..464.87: 27.5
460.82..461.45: 27.2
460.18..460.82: 27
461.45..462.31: 26.4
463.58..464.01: 26.5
